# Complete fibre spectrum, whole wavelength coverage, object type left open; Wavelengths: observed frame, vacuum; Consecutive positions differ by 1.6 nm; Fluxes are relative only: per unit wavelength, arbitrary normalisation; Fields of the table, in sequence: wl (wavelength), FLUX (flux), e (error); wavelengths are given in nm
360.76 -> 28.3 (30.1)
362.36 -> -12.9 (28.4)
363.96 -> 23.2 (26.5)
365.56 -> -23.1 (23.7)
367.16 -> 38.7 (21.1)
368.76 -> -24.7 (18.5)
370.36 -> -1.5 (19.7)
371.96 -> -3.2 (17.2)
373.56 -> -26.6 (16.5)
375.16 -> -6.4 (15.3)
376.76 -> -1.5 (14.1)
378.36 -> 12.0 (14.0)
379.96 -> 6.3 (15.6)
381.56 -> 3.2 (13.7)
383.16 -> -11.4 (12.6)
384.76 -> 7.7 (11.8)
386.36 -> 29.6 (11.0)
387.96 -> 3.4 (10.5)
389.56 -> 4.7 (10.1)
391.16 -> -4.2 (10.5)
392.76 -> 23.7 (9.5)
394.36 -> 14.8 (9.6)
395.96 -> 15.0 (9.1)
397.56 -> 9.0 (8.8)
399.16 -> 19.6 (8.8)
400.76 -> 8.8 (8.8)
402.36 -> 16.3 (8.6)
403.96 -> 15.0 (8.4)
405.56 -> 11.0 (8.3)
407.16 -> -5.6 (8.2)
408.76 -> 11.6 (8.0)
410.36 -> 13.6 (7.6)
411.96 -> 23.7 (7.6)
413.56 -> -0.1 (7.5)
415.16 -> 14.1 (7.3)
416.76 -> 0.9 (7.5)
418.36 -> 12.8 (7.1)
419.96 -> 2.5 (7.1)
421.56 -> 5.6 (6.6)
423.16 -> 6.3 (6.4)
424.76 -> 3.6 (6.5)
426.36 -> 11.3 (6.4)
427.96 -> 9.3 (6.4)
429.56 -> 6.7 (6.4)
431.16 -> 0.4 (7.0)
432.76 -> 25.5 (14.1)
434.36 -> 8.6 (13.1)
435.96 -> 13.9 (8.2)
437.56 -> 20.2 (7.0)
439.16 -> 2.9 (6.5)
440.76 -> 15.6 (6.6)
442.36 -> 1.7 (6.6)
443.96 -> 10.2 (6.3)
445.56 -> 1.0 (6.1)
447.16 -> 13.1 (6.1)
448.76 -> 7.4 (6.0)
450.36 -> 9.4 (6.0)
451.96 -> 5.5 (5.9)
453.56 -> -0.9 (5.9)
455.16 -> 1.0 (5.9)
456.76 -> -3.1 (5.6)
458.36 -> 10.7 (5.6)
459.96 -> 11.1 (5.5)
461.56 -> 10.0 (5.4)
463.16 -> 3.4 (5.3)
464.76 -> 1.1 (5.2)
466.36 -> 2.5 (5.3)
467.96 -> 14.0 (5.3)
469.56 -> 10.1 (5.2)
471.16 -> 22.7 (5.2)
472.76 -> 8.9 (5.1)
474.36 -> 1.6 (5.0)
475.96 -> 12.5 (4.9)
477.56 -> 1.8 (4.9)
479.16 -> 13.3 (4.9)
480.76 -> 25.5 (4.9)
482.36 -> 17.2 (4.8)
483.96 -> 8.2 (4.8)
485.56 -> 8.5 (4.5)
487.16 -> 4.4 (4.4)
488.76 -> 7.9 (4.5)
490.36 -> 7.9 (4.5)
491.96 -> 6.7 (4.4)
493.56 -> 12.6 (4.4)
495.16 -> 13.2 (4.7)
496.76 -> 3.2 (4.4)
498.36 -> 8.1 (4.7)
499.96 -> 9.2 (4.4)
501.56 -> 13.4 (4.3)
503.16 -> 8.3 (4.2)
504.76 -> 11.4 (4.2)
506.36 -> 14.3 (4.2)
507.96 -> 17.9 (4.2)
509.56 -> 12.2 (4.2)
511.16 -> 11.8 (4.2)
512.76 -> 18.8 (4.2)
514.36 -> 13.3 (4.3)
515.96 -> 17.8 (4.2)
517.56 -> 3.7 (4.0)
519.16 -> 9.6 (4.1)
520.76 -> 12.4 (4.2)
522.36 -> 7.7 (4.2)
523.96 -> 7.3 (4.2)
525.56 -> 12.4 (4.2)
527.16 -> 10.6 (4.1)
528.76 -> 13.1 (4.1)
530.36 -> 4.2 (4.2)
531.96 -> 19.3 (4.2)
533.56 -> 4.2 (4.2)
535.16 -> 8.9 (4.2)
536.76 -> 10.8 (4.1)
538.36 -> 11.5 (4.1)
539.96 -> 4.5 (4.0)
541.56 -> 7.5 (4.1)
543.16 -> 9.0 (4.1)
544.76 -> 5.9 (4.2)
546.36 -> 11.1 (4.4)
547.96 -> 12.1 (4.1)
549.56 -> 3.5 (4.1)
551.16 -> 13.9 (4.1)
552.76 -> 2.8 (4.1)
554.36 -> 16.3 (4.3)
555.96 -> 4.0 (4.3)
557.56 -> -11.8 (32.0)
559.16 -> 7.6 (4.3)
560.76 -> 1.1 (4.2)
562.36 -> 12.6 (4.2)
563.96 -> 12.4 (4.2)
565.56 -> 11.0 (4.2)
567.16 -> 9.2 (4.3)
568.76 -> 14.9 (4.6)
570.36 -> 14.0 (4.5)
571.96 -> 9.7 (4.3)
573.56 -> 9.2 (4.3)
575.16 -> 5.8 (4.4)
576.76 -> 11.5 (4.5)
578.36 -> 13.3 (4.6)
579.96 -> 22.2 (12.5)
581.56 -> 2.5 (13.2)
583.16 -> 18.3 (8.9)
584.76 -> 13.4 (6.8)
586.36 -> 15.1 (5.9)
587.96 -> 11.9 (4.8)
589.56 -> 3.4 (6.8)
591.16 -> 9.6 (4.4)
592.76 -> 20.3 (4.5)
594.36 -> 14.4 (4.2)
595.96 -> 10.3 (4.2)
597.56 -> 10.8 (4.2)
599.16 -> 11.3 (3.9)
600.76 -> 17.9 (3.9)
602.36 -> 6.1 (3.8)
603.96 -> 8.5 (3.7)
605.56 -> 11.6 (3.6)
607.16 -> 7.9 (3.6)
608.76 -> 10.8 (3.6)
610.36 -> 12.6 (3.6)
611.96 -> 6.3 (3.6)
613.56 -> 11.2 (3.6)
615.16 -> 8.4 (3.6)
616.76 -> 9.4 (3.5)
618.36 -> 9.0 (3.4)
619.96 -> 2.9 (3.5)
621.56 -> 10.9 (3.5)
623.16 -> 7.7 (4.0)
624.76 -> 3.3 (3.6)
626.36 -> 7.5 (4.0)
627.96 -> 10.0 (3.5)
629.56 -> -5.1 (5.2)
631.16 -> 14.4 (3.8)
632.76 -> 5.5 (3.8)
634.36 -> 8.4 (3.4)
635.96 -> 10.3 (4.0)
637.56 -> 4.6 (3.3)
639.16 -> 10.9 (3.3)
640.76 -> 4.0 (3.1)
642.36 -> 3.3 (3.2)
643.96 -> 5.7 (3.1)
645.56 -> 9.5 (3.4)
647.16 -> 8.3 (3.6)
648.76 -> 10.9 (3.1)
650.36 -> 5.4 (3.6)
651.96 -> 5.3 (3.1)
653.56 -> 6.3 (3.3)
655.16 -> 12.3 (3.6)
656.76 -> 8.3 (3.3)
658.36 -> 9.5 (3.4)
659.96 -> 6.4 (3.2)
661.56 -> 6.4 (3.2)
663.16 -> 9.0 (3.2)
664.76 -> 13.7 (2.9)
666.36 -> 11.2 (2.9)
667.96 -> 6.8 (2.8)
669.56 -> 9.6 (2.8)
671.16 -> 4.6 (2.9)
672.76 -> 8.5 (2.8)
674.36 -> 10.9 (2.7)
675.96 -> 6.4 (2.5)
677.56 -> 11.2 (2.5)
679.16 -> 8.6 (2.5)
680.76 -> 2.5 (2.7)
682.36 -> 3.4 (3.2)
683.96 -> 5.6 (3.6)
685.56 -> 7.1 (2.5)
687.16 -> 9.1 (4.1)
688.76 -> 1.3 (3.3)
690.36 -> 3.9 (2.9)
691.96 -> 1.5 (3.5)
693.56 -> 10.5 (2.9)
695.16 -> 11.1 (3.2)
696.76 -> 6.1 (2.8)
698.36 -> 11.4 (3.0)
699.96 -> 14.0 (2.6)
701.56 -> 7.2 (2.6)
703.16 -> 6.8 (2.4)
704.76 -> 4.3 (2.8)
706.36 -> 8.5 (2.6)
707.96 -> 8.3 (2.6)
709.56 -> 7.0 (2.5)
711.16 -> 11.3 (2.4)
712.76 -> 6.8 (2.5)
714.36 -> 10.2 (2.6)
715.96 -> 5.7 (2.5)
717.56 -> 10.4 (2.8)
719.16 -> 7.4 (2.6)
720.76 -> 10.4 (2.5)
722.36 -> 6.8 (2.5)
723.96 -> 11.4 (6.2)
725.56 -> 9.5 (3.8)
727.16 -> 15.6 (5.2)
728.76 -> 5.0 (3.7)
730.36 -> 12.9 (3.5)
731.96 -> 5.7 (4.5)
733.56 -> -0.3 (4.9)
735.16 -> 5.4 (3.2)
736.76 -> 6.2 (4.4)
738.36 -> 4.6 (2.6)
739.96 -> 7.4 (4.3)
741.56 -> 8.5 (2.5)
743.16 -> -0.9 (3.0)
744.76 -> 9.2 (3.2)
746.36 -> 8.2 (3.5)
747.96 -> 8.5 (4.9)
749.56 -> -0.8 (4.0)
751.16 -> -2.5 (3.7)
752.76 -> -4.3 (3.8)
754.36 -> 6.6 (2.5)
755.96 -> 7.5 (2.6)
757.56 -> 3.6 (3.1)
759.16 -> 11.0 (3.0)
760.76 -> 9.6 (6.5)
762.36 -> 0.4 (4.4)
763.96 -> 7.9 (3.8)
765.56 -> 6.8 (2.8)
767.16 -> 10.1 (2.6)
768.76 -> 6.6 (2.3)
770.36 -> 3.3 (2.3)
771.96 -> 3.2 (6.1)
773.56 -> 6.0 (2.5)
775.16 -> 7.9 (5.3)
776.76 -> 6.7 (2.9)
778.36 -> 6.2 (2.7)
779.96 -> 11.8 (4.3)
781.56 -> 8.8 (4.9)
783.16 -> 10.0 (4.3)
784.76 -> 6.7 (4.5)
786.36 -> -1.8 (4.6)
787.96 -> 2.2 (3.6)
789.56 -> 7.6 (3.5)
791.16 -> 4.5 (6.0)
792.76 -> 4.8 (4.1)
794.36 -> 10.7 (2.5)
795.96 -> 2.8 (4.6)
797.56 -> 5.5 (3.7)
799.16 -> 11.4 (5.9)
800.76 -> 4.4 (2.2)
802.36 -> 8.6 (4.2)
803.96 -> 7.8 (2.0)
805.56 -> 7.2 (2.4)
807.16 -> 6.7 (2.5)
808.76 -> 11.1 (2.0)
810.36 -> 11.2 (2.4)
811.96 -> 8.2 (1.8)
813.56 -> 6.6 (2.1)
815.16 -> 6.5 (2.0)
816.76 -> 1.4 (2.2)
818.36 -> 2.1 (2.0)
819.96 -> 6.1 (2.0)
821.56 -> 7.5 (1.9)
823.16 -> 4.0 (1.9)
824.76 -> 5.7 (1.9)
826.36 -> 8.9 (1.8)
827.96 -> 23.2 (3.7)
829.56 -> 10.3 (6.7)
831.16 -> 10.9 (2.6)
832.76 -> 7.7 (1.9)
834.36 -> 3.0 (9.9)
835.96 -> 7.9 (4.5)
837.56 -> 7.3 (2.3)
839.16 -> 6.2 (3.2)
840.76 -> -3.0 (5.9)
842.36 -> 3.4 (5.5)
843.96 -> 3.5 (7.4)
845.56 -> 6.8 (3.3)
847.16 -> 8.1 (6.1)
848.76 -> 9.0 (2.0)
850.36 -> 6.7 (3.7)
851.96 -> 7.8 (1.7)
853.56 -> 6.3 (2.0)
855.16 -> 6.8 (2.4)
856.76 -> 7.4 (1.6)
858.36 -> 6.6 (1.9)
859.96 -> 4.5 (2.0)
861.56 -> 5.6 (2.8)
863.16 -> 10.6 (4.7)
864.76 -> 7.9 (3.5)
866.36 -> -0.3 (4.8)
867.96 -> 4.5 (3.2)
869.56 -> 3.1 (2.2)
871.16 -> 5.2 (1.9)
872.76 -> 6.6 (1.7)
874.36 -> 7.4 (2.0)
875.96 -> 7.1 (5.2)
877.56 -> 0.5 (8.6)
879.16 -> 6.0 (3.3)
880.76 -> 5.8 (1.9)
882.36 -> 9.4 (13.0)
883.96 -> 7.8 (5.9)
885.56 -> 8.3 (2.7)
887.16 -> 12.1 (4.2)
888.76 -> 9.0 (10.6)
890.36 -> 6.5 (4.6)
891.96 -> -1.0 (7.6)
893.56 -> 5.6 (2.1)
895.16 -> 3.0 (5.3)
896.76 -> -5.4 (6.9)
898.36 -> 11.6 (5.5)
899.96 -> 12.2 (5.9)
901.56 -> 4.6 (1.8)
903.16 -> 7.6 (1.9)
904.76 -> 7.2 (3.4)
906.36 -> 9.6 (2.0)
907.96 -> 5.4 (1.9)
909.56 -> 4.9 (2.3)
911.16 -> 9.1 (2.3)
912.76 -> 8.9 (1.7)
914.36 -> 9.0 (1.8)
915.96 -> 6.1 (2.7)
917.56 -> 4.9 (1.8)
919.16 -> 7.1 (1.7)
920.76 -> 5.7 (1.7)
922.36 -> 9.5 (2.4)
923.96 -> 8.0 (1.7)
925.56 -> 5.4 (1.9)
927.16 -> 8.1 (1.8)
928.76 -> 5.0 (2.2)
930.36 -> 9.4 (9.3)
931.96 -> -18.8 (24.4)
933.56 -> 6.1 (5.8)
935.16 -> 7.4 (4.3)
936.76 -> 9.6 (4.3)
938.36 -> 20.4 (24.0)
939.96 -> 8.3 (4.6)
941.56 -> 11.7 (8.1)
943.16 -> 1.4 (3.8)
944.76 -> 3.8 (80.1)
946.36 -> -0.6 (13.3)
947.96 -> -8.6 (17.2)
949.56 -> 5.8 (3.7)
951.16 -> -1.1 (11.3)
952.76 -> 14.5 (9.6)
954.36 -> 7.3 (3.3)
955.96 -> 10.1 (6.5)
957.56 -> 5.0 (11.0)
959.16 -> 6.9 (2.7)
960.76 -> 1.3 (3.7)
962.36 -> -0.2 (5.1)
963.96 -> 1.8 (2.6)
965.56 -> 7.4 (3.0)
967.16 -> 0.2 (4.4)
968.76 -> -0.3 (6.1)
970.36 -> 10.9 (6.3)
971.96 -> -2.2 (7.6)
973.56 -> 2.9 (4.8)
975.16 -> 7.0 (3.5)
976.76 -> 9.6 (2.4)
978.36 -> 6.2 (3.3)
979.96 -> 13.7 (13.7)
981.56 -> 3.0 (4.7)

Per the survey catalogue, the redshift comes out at 0.261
